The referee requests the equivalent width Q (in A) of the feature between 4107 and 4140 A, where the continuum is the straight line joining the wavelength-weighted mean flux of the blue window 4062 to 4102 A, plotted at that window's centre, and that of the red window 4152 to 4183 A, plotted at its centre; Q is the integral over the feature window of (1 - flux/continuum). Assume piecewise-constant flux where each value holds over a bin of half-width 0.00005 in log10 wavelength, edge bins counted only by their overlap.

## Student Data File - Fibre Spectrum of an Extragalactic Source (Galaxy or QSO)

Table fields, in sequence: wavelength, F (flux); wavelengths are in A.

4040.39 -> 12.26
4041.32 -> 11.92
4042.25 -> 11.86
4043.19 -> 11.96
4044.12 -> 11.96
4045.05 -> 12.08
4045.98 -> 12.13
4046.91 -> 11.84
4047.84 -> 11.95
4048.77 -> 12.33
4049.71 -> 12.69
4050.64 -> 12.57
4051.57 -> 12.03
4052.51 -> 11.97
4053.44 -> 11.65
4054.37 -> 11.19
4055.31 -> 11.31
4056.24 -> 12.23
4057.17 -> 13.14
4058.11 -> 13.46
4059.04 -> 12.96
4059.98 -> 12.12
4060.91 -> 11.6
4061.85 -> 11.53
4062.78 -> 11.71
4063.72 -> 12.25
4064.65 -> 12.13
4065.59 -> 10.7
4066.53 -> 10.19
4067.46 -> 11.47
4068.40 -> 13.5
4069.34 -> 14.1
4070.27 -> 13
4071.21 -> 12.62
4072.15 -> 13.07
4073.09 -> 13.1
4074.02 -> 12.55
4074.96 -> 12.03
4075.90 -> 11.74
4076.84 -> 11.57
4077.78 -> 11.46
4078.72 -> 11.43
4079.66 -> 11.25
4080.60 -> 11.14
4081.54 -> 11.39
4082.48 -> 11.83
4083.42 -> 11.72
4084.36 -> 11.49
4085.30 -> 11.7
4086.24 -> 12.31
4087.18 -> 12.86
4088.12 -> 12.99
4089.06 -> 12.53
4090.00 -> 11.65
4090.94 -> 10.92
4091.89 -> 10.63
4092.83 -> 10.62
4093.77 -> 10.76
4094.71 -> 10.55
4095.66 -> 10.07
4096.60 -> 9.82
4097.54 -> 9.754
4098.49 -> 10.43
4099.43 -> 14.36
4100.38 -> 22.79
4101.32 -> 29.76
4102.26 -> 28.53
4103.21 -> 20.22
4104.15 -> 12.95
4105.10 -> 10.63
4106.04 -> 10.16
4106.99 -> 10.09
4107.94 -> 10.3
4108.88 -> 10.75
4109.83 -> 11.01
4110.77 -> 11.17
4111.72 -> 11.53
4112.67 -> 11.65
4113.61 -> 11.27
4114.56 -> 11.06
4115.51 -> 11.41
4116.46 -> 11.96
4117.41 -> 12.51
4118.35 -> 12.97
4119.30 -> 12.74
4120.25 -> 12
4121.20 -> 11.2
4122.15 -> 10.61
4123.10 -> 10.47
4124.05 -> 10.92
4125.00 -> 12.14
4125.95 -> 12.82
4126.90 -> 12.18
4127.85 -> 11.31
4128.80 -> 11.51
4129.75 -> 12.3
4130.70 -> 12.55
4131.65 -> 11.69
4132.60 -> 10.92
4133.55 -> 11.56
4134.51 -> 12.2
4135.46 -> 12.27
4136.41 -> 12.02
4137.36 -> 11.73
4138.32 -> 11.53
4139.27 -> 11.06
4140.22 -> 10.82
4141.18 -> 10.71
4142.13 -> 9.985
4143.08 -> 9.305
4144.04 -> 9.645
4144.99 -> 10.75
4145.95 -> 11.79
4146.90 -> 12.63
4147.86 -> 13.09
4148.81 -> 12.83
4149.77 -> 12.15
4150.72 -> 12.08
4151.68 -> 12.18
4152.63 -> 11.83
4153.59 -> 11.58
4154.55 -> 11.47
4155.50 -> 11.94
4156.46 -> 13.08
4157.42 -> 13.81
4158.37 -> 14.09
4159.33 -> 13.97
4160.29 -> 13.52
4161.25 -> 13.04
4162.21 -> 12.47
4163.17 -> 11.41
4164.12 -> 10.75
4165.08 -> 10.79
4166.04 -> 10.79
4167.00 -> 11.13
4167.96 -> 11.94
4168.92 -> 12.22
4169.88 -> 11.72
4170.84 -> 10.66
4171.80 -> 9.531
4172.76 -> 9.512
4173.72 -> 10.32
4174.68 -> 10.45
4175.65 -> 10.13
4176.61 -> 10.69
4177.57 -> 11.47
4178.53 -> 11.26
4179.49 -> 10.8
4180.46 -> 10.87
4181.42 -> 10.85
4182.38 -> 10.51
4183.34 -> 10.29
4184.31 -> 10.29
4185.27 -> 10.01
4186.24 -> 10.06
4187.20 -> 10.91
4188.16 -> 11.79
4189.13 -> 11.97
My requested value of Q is 1.2 A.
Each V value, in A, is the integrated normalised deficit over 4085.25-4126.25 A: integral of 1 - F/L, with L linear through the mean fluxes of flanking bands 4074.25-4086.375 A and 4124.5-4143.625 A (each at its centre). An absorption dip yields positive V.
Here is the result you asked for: -3.9 A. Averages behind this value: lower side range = 11.6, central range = 12.7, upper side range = 11.5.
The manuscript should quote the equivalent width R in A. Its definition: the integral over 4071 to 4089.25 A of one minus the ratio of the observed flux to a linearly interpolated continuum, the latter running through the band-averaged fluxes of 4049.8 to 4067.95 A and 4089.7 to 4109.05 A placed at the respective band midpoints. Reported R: 1.2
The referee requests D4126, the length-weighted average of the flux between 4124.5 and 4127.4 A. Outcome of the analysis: 12.4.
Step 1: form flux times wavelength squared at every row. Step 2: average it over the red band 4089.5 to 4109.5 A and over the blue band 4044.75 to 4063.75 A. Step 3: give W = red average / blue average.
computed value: 1.1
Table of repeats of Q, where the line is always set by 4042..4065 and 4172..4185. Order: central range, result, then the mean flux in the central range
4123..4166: -3.5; 11.8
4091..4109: -3.6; 13.8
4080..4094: 0.0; 11.7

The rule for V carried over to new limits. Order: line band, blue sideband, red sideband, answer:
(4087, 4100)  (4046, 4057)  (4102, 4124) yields 0.94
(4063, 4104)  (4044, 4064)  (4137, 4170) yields -3.28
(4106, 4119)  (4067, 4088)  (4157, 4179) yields 0.64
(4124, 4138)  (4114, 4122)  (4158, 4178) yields -0.13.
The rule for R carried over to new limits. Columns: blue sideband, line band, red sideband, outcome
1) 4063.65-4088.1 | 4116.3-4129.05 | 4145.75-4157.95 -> 0.5 A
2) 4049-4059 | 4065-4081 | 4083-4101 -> 0.2 A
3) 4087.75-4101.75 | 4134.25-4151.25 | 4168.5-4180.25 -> 0.3 A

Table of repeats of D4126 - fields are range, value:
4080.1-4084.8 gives 11.5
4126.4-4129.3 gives 11.7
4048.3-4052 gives 12.4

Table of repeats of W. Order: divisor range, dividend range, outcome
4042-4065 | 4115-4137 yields 1.01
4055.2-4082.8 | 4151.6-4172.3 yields 1.04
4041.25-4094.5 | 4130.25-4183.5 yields 1.00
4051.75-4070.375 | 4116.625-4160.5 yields 1.02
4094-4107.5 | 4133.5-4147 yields 0.76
